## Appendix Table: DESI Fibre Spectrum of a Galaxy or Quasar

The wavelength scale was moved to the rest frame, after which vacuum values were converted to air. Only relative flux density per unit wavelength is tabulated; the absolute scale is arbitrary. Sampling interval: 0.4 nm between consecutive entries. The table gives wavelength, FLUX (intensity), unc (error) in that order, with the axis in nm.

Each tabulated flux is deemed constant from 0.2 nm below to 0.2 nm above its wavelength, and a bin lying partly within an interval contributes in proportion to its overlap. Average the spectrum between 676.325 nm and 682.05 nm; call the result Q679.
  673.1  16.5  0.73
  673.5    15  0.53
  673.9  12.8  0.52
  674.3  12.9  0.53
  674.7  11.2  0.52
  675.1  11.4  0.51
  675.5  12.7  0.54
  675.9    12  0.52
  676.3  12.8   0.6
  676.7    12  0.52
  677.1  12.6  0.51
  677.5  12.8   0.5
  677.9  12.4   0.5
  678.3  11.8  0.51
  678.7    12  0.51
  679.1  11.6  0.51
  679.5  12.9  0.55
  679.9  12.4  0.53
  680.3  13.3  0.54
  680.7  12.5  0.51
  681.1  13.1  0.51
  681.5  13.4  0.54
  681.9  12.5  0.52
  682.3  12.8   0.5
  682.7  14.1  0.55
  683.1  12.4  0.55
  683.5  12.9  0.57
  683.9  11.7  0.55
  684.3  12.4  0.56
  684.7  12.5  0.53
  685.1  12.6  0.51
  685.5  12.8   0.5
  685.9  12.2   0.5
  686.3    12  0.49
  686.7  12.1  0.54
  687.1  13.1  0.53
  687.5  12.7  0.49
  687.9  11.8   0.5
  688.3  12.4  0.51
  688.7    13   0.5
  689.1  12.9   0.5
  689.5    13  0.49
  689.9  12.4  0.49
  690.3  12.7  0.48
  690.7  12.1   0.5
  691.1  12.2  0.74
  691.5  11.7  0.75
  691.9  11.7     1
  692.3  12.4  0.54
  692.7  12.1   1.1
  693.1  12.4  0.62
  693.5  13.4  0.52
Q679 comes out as 12.5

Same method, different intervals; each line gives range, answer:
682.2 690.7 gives 12.6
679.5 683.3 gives 12.9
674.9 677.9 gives 12.3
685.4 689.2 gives 12.5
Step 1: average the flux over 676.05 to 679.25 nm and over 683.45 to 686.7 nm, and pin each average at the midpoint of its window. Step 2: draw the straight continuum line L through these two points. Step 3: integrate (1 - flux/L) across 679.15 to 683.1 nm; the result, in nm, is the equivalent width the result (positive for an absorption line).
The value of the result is -0.20 nm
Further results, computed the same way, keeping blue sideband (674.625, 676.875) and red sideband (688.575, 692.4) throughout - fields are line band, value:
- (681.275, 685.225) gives -0.16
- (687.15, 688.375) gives -0.01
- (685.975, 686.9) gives 0.02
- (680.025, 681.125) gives -0.07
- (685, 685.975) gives -0.02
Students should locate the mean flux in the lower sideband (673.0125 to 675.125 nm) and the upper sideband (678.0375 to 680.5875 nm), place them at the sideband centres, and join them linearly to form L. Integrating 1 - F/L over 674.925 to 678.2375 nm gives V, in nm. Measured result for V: 0.13 nm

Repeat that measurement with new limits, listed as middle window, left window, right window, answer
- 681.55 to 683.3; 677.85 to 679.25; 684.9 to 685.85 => -0.10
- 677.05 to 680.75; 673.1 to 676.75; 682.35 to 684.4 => 0.10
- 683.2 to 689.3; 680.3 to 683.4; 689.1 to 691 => 0.14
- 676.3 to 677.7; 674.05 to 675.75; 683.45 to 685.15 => -0.04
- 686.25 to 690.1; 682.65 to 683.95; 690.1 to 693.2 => -0.05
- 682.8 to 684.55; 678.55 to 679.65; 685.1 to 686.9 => -0.03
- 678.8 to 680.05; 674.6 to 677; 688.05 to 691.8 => -0.01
